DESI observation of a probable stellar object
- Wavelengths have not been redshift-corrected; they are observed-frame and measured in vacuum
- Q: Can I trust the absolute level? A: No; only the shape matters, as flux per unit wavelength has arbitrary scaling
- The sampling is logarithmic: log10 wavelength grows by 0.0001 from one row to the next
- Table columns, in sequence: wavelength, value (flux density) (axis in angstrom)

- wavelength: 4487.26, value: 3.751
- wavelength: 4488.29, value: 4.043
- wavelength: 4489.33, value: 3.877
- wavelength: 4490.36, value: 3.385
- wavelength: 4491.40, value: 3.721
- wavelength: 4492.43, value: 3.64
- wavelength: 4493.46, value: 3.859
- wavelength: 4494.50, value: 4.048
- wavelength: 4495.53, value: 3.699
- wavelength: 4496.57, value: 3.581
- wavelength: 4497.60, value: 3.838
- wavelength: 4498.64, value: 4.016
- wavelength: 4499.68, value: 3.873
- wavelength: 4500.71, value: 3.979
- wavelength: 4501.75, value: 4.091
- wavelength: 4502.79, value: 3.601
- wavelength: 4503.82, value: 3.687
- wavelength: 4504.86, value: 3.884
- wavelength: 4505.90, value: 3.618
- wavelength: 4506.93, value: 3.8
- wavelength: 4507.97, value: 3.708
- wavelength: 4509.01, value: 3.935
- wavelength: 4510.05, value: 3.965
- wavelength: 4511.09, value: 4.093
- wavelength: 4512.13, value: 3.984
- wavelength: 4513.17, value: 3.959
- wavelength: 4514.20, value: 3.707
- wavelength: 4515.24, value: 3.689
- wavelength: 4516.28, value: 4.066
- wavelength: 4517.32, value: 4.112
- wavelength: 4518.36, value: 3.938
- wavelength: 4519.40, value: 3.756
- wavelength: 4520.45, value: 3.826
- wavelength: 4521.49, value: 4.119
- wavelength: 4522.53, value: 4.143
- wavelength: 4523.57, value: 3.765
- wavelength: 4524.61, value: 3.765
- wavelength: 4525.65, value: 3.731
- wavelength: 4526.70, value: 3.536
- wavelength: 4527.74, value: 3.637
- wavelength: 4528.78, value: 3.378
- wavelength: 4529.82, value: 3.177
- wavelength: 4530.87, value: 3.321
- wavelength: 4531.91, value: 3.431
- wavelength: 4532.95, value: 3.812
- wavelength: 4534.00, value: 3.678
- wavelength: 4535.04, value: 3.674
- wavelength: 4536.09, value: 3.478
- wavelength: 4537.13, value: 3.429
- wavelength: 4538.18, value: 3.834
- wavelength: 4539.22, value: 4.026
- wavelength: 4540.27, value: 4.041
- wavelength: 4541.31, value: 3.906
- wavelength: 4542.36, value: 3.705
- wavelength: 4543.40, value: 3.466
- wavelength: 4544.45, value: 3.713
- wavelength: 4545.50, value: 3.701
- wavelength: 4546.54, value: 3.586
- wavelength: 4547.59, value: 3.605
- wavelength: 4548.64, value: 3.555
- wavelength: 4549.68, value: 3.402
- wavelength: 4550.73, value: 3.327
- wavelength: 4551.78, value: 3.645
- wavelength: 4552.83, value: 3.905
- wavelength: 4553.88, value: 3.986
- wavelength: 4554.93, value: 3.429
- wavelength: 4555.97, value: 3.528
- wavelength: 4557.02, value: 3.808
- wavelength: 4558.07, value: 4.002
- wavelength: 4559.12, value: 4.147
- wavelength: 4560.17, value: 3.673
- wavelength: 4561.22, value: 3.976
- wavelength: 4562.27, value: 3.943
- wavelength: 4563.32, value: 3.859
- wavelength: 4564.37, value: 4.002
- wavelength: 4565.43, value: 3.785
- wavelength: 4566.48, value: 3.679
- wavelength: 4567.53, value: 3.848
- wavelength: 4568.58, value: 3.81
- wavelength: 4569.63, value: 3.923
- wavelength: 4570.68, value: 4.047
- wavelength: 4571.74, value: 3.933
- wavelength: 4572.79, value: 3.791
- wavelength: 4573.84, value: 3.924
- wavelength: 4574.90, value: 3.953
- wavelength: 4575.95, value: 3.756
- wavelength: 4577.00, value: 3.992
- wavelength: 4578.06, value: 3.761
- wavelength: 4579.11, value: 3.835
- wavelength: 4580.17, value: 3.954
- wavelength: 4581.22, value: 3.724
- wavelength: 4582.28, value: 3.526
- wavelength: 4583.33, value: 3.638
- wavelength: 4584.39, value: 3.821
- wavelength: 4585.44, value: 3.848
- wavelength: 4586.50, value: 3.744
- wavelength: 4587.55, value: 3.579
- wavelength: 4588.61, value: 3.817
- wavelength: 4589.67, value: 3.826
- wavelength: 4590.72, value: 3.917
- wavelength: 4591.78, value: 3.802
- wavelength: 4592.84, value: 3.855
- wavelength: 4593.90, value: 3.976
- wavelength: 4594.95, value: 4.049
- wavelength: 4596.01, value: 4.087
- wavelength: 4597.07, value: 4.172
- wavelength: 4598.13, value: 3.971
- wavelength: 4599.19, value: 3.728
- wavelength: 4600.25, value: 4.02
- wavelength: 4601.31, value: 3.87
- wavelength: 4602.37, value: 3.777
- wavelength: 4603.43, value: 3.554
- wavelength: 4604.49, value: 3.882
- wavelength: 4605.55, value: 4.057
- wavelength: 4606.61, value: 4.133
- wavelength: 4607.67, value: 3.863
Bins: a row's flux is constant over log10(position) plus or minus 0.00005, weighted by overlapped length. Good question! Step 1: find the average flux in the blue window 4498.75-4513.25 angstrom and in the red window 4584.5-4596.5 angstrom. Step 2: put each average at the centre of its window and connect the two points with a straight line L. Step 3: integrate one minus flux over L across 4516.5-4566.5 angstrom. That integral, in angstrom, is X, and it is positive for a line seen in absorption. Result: 1.8 angstrom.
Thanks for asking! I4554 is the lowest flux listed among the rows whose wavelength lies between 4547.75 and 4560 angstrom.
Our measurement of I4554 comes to 3.327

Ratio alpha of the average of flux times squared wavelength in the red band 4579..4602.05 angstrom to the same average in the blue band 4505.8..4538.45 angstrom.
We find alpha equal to 1.1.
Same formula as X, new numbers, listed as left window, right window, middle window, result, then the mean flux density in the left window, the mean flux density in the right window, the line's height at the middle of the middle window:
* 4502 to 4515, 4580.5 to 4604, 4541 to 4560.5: 0.74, 3.83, 3.83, 3.83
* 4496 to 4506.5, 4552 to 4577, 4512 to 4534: 0.47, 3.82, 3.86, 3.83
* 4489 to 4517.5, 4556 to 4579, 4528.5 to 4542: 0.77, 3.83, 3.88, 3.86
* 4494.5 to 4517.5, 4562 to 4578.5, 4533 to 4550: 0.82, 3.86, 3.87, 3.87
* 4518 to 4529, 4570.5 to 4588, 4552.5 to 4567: -0.13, 3.79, 3.81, 3.8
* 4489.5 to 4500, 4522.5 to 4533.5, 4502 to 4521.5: -1.00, 3.77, 3.58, 3.67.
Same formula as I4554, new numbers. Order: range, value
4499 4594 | 3.177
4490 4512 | 3.385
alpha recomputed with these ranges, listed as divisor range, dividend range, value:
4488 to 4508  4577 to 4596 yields 1.05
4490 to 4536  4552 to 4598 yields 1.05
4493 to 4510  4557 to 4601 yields 1.05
